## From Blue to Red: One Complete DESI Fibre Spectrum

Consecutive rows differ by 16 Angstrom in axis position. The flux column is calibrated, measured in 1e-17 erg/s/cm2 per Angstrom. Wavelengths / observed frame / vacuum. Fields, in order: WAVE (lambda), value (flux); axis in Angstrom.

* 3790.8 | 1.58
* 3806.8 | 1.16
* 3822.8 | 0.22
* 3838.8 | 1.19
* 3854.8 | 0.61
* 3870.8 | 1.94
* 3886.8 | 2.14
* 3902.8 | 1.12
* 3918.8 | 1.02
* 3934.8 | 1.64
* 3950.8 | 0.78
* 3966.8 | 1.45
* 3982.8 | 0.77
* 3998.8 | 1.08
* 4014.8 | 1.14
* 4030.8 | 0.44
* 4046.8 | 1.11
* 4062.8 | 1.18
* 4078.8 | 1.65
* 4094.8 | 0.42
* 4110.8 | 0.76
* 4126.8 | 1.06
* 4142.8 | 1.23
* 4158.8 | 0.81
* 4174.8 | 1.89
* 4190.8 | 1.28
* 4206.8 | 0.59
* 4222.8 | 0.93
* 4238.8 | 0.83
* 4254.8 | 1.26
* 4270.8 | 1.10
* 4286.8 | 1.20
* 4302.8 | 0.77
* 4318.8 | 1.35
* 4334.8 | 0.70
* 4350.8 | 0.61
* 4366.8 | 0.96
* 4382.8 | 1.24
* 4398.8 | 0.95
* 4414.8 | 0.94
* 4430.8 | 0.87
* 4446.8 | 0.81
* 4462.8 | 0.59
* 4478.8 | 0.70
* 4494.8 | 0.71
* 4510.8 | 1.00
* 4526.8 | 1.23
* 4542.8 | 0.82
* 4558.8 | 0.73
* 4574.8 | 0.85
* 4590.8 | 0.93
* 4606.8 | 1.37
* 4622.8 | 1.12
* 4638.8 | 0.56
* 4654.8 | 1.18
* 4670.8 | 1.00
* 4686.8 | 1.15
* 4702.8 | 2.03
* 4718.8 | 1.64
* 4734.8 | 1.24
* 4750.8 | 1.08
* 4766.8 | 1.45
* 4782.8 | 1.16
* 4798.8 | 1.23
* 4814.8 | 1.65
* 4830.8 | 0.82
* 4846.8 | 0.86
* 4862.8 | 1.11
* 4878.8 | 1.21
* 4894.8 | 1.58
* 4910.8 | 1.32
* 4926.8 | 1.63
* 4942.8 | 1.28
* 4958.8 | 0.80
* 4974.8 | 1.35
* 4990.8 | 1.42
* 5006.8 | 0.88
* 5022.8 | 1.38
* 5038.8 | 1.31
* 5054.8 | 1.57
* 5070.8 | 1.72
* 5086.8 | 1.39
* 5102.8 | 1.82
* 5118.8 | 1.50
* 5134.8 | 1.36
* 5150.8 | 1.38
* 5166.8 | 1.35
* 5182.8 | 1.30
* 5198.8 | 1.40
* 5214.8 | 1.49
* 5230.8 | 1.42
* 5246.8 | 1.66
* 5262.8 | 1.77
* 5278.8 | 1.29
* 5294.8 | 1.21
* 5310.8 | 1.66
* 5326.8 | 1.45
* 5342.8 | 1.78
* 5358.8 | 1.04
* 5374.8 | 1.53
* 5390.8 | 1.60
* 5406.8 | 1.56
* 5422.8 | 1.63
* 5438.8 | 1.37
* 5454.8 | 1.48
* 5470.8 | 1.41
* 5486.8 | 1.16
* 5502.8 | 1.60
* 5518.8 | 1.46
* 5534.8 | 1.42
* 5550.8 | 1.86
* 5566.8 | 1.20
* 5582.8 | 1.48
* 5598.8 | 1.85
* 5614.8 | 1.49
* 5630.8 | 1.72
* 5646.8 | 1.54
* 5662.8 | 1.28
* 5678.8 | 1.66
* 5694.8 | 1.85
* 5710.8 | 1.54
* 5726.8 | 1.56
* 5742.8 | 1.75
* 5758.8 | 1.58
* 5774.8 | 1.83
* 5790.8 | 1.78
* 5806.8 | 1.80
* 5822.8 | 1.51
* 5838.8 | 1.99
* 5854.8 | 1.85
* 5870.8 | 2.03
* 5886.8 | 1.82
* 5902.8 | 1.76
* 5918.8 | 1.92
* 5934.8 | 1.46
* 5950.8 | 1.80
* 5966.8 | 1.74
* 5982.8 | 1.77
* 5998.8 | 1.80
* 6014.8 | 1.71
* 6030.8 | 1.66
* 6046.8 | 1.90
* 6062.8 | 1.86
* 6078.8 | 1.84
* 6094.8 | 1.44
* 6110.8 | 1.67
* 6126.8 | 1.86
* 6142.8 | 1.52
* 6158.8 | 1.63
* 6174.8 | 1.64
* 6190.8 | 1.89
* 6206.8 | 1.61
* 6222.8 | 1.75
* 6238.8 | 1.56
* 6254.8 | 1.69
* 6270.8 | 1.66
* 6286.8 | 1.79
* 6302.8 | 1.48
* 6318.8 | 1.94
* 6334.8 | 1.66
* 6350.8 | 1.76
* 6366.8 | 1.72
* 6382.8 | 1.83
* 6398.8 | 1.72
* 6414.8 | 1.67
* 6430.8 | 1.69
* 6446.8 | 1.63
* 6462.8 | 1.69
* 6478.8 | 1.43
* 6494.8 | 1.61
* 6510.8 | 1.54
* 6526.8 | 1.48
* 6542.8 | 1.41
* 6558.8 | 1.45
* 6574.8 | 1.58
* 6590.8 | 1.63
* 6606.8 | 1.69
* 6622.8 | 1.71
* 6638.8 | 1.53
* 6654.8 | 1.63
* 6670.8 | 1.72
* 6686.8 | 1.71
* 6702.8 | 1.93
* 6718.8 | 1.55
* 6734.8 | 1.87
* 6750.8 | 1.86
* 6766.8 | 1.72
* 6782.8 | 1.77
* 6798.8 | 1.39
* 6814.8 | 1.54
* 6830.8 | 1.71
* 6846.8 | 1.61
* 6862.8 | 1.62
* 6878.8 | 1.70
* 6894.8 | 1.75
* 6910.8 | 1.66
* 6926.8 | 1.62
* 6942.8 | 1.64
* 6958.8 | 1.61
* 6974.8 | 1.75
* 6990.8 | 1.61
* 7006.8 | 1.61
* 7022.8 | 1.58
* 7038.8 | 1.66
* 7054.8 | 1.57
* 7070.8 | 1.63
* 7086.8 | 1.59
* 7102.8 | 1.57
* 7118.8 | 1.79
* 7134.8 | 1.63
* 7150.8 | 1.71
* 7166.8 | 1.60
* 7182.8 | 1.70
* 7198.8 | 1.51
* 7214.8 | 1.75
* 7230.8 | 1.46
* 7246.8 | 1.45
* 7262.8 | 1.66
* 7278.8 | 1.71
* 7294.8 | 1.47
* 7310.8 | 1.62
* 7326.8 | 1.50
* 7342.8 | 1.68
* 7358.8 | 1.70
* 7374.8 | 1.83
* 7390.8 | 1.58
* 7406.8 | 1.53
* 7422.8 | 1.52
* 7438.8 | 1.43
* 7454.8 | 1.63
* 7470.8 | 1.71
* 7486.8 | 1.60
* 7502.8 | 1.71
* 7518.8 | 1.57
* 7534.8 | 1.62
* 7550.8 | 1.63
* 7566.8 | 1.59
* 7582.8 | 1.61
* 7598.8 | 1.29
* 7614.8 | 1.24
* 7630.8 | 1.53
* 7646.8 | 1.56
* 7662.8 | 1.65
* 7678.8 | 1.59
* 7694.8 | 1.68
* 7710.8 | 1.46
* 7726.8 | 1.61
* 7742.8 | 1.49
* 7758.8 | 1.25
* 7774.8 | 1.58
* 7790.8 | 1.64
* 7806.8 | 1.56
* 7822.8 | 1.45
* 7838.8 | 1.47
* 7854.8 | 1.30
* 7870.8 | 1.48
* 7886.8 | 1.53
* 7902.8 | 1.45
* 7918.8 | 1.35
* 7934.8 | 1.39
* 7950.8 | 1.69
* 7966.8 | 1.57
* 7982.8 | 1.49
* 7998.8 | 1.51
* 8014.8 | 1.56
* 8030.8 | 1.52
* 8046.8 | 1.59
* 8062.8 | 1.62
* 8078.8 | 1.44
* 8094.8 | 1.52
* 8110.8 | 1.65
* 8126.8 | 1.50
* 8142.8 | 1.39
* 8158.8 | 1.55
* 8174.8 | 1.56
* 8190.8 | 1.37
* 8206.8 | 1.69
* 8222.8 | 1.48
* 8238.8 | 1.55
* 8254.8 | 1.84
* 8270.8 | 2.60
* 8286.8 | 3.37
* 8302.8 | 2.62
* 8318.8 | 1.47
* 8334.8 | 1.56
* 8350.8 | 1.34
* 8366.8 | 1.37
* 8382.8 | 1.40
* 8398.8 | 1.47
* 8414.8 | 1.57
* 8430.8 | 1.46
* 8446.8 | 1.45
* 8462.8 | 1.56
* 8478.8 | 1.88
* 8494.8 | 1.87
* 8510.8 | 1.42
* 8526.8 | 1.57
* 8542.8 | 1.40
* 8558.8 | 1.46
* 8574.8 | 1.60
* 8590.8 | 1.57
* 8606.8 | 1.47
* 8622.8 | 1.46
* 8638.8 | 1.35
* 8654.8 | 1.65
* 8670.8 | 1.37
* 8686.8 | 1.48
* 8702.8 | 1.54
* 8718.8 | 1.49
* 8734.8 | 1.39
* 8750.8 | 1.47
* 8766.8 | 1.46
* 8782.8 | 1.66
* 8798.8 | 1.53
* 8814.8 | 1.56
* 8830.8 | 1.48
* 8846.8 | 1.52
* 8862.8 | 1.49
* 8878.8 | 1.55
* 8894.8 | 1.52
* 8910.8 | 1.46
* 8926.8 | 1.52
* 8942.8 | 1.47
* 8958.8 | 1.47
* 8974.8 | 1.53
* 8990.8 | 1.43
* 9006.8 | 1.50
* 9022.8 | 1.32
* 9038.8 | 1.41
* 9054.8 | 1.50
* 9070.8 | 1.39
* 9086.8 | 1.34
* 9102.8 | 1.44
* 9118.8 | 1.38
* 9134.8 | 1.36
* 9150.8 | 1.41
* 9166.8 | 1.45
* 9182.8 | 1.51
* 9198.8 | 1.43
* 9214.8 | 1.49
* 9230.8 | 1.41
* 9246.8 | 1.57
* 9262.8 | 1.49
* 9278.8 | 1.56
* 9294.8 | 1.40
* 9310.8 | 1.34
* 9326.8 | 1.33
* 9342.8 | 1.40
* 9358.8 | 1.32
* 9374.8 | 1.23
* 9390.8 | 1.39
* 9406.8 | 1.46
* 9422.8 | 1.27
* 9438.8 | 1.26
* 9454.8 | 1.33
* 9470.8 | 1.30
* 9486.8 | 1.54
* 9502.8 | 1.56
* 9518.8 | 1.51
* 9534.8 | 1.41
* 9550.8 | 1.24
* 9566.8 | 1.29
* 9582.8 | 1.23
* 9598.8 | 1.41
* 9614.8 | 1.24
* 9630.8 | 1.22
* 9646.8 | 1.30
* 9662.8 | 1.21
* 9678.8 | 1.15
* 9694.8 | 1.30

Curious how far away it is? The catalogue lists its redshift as 0.261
